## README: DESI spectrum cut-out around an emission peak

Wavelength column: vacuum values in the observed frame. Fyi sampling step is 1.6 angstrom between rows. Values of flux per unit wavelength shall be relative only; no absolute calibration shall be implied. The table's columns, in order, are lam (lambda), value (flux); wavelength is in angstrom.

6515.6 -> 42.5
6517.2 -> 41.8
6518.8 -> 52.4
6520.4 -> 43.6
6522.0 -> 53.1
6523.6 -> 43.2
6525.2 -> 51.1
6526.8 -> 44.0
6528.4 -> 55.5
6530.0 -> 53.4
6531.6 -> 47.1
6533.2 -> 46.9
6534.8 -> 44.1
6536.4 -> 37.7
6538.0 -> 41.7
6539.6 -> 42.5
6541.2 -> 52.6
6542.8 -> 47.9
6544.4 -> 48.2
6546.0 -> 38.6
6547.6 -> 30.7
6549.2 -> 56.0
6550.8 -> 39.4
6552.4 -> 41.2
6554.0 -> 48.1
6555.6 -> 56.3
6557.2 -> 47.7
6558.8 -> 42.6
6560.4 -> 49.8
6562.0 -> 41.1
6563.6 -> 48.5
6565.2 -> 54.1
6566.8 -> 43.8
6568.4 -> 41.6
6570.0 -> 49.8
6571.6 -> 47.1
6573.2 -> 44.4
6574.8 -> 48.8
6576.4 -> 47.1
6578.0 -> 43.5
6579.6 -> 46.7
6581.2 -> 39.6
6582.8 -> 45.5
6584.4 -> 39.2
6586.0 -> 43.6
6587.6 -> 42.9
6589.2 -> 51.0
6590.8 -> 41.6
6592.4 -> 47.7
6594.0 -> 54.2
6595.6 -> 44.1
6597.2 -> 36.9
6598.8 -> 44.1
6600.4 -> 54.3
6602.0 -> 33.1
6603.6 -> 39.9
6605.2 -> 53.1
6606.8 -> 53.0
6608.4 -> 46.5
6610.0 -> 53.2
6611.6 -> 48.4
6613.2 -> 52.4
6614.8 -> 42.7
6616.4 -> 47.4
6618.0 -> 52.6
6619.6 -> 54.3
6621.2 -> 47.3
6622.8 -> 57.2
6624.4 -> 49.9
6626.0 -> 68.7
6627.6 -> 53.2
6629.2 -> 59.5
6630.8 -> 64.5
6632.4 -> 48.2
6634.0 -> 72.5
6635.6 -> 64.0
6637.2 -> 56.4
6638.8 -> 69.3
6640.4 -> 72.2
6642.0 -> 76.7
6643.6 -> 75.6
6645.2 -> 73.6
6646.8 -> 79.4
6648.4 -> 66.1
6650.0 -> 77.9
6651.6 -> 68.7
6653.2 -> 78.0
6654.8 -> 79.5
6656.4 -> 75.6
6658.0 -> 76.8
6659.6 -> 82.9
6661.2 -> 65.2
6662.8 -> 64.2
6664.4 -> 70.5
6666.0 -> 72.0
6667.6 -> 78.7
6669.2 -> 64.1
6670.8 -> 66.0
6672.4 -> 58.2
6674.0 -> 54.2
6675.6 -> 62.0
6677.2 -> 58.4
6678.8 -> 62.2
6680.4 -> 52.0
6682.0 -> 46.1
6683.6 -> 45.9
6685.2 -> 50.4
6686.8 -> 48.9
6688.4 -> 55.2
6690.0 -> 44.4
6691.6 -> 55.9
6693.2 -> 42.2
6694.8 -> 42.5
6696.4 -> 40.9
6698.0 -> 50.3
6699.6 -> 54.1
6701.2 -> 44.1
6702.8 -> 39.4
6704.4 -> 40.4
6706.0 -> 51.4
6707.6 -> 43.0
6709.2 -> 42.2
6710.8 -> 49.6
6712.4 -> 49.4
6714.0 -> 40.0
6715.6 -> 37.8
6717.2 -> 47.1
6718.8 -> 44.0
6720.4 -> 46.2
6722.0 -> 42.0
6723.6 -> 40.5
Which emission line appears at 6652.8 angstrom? Mg II 2798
